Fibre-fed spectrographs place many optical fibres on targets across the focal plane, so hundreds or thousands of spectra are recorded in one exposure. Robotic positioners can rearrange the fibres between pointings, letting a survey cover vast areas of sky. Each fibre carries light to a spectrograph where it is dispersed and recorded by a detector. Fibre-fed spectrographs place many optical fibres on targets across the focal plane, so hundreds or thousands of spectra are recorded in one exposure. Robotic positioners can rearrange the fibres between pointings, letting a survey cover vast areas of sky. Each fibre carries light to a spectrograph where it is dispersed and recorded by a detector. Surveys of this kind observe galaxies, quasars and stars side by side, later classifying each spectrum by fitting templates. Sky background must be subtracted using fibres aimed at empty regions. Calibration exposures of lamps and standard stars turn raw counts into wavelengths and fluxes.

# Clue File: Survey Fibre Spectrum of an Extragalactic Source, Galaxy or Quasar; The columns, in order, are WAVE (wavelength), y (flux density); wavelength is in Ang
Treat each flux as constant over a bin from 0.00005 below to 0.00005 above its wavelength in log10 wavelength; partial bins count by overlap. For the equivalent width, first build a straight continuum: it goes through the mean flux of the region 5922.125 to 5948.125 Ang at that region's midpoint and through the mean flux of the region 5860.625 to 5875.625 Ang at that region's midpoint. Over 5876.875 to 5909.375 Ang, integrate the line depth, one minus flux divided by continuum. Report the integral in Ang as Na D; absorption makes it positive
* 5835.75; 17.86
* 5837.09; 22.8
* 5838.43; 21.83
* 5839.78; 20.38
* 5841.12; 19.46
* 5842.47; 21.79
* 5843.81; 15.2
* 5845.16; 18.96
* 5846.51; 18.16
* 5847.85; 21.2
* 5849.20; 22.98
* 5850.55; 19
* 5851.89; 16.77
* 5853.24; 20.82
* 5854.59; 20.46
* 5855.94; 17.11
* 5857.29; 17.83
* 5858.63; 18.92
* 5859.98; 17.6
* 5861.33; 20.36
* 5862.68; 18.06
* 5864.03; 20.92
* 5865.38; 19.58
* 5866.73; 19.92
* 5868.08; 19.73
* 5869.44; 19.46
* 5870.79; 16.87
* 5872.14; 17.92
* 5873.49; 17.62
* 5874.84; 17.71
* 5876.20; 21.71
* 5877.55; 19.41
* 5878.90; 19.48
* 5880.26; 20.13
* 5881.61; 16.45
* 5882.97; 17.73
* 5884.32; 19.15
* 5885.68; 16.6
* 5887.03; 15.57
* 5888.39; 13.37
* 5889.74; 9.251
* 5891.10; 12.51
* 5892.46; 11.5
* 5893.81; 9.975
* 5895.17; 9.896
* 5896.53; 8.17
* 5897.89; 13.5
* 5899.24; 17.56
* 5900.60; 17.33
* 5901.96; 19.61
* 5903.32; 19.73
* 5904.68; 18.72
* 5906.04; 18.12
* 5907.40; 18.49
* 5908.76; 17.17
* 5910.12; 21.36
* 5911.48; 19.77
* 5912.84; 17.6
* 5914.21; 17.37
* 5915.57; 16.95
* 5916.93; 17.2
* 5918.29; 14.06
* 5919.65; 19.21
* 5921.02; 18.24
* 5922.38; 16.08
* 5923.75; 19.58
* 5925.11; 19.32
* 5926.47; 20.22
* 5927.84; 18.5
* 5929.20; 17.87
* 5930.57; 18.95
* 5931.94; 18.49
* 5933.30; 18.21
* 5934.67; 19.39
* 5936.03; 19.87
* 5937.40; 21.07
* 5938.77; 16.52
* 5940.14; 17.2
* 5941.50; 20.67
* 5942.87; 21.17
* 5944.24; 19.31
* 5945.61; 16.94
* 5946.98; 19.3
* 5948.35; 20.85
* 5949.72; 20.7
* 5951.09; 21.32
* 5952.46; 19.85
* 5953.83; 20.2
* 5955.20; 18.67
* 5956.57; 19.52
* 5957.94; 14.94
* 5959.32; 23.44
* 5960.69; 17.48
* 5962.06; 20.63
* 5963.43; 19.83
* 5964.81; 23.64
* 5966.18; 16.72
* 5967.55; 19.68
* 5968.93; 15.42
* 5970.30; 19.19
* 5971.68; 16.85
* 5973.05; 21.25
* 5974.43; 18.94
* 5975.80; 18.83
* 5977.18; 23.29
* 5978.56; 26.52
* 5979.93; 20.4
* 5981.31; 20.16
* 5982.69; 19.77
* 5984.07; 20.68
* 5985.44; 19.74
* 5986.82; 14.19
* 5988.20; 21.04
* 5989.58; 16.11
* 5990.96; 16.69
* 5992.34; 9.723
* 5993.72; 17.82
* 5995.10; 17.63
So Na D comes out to 5.4 Ang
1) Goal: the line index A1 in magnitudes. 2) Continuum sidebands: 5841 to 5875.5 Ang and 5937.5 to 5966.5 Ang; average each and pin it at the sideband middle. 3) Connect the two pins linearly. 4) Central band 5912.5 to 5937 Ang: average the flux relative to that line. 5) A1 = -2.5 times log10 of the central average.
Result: 0.07 mag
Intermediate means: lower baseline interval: 19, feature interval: 18.2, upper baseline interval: 19.5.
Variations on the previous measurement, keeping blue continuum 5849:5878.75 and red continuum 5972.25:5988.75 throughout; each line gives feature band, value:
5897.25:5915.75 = 0.082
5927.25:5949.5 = 0.047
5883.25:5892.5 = 0.326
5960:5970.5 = 0.062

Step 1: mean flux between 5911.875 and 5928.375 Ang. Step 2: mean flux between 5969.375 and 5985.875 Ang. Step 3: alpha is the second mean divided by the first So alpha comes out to 1.14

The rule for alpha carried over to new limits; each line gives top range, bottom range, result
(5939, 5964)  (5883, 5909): 1.29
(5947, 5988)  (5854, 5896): 1.15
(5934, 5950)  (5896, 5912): 1.11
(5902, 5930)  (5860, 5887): 0.98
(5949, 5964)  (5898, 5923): 1.10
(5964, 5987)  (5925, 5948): 1.04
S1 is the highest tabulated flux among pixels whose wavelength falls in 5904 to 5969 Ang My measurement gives 23.64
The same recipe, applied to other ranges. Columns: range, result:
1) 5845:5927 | 22.98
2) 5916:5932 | 20.22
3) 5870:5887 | 21.71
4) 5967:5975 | 21.25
